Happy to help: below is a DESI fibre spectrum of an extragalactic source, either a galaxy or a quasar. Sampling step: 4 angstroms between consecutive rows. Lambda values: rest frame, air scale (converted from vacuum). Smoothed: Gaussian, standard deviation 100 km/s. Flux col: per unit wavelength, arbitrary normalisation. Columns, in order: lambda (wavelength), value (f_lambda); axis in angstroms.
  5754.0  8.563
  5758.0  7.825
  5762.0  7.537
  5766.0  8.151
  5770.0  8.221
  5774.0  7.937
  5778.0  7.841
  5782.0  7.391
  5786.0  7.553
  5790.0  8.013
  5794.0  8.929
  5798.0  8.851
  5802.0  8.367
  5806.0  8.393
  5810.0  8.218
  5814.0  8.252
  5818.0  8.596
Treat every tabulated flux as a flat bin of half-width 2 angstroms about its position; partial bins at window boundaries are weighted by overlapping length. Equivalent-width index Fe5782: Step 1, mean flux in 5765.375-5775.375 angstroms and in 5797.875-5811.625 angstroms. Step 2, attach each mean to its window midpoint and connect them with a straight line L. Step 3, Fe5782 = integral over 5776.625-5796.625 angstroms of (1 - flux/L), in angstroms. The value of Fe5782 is 0.7 angstroms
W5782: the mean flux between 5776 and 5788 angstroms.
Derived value 7.59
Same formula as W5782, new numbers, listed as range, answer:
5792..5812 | 8.55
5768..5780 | 8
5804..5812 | 8.31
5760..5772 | 7.97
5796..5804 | 8.61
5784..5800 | 8.34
